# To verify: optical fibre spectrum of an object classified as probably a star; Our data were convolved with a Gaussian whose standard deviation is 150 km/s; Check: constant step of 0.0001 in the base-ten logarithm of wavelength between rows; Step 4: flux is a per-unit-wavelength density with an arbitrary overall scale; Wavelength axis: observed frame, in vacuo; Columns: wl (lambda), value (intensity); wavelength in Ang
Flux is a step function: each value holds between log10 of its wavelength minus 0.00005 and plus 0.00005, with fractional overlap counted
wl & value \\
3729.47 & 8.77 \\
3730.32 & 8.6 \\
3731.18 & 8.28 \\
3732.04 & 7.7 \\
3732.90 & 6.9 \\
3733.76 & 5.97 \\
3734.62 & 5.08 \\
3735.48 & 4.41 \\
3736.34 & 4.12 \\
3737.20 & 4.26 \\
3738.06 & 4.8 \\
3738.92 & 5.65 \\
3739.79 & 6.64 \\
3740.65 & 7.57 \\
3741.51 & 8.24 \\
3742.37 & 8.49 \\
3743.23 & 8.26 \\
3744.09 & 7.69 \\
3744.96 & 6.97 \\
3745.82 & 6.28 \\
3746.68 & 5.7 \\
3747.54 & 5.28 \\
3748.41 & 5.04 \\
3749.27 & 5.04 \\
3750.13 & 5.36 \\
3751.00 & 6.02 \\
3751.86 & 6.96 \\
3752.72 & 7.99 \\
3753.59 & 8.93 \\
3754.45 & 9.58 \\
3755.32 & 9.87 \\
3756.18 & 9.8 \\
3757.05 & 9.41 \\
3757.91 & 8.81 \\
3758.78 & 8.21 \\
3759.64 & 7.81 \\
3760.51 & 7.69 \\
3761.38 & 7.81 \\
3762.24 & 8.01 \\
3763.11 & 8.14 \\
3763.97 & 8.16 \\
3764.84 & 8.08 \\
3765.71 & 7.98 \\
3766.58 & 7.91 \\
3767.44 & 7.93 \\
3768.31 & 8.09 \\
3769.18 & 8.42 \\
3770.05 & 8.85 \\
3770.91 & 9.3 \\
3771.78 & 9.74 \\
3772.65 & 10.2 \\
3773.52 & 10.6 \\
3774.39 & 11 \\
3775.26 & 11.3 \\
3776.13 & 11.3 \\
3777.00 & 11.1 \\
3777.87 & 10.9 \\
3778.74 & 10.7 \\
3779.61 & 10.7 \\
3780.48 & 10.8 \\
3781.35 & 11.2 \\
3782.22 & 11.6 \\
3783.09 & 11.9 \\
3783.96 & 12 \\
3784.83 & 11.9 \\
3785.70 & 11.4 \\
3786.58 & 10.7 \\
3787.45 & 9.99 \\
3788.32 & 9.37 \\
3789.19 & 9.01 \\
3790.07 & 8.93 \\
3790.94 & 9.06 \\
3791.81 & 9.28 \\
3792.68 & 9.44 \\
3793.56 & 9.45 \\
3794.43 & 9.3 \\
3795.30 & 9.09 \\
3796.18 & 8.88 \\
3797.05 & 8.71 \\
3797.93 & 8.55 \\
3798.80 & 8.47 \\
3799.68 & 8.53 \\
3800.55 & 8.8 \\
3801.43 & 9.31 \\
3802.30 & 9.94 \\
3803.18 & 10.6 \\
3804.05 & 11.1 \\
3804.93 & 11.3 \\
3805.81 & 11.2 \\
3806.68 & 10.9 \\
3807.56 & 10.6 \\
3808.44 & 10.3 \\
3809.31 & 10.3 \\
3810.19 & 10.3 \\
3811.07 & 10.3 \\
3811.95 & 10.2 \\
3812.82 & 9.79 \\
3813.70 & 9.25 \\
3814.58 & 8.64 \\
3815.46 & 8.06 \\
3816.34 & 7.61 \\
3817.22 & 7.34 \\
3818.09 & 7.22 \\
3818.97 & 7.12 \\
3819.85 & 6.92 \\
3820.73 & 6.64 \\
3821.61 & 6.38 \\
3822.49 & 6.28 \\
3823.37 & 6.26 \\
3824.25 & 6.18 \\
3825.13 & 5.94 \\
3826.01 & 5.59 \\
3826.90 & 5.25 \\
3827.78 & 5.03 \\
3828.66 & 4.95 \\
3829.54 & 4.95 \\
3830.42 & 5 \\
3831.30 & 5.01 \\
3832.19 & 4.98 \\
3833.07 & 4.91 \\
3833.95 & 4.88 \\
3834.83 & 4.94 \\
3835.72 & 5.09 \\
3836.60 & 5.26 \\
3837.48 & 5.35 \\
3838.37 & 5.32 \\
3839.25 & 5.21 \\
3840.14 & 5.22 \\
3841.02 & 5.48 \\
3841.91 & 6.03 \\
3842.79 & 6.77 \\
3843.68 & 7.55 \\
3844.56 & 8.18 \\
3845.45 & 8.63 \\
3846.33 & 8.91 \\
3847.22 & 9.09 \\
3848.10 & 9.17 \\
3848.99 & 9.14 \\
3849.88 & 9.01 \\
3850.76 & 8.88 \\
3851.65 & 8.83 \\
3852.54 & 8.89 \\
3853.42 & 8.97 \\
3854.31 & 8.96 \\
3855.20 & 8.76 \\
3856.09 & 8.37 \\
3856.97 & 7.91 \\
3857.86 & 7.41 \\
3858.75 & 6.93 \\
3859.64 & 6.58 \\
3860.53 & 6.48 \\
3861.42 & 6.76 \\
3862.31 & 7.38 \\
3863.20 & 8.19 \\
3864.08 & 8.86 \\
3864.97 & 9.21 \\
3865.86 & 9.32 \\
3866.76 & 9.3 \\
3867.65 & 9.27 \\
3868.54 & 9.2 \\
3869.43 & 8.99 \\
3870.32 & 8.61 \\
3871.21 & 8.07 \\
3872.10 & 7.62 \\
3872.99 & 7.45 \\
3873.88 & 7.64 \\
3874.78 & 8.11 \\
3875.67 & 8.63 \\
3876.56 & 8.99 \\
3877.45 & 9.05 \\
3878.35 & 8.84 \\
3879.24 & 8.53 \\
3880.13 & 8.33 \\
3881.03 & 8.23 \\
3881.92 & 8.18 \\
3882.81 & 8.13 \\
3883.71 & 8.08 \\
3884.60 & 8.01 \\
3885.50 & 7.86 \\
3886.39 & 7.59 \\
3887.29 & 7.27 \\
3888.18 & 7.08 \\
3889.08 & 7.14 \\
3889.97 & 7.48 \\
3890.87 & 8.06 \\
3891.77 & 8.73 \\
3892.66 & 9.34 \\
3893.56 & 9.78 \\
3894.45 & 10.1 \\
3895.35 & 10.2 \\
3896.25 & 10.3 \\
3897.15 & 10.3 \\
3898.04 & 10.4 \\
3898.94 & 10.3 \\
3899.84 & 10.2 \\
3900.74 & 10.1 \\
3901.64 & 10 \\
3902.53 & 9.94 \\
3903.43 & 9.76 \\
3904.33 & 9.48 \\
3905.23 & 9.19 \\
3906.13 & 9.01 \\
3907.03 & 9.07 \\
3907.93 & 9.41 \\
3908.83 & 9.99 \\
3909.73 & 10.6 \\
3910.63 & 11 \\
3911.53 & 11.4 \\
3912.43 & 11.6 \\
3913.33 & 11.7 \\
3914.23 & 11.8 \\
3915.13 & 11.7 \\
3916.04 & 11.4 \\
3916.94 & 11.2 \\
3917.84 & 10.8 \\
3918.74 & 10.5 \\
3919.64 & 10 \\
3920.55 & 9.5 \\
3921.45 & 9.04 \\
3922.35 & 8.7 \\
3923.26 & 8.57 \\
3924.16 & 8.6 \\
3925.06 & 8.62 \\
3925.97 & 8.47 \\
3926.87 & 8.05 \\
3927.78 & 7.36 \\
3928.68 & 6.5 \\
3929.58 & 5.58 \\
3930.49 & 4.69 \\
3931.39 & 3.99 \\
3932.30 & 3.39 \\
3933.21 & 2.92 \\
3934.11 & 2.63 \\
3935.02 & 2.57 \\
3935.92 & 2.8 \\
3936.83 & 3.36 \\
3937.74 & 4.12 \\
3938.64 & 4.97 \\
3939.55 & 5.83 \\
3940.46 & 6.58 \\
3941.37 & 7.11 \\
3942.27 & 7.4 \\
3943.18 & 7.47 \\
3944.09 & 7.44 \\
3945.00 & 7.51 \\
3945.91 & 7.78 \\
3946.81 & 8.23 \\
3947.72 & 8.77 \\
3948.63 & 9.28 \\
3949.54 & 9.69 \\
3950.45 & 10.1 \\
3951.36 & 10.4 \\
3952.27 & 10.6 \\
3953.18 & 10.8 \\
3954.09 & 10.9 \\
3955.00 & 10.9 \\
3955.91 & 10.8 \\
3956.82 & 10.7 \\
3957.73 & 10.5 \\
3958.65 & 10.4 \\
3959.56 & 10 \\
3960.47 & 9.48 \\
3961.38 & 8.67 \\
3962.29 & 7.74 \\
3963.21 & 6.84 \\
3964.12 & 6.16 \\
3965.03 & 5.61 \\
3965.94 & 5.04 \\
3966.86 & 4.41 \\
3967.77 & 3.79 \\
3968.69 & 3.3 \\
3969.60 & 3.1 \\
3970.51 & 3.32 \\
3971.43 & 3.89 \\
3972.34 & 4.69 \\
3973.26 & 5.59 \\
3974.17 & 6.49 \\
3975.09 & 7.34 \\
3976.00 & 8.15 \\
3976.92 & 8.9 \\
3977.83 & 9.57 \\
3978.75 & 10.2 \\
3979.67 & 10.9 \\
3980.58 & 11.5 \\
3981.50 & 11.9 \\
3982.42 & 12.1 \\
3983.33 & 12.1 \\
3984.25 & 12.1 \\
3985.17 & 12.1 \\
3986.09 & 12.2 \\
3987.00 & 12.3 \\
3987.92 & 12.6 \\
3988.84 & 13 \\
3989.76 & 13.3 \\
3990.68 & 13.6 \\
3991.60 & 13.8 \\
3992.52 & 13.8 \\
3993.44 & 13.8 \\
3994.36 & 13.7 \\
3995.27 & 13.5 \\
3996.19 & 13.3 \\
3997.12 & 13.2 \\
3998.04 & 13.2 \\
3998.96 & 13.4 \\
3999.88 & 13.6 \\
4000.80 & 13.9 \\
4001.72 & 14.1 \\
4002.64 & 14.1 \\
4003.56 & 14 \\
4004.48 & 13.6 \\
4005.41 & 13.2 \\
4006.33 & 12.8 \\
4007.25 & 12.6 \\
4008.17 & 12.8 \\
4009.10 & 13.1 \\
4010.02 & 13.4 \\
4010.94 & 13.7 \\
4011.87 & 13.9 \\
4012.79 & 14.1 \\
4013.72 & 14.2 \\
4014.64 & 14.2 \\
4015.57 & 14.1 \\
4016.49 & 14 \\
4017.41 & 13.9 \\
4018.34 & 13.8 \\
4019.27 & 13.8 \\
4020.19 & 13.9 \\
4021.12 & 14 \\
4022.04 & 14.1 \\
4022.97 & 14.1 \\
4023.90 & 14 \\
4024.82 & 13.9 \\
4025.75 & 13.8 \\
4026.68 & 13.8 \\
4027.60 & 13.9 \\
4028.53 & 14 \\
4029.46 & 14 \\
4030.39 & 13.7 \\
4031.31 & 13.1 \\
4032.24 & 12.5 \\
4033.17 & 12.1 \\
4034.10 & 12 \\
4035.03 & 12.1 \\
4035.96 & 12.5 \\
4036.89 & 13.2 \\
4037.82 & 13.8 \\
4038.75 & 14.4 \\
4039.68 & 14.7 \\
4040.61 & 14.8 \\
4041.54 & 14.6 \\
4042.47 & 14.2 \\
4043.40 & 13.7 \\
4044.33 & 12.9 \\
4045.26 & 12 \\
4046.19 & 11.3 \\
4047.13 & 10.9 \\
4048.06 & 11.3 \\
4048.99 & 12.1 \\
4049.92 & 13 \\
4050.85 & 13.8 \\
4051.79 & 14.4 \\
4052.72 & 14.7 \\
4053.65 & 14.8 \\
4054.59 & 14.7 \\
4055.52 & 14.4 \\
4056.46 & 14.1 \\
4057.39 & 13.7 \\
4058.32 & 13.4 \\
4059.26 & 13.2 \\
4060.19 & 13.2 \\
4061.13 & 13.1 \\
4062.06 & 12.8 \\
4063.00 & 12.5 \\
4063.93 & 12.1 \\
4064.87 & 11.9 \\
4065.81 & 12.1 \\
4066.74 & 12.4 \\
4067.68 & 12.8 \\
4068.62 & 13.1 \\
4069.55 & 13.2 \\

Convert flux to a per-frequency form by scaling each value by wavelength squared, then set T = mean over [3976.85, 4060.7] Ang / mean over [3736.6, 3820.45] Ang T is 1.69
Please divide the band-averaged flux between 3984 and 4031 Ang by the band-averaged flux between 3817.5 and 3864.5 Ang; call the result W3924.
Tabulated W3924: 1.98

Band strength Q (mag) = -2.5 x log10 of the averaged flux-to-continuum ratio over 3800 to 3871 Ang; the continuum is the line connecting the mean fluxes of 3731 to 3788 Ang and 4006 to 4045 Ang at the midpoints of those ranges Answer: 0.26 mag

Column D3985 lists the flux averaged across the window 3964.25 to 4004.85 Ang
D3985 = 10.4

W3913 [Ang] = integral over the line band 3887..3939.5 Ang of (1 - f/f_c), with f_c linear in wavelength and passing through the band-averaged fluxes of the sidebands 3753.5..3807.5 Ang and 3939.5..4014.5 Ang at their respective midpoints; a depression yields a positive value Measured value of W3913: 8.5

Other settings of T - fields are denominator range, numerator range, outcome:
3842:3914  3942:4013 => 1.24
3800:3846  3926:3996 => 1.22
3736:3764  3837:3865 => 1.12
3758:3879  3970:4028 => 1.61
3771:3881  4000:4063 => 1.78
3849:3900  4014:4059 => 1.73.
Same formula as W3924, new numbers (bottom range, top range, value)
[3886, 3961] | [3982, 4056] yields 1.55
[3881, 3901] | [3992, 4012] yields 1.53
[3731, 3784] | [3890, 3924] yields 1.23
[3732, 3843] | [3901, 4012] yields 1.18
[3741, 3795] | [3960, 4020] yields 1.23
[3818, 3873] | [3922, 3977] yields 0.98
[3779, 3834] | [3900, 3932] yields 1.08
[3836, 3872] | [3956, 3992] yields 1.14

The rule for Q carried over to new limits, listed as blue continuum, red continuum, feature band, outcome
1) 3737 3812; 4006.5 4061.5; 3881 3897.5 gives 0.28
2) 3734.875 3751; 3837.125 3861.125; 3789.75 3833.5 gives -0.16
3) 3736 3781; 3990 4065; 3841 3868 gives 0.22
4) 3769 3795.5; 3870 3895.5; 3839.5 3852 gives 0.15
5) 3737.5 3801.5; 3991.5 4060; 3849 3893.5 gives 0.28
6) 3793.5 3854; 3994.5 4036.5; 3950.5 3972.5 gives 0.47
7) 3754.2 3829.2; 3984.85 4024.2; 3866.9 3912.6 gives 0.23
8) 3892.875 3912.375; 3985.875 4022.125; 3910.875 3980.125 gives 0.42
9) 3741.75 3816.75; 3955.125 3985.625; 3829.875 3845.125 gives 0.49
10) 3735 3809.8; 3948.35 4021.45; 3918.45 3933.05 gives 0.36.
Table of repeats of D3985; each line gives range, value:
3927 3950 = 5.95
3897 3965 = 8.55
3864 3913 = 9.05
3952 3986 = 8.42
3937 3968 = 8.11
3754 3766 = 8.53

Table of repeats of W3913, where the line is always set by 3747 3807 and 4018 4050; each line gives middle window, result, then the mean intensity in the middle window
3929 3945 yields 9.3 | 4.96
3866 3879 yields 2.6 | 8.57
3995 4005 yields -0.7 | 13.6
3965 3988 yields 7.9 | 8.18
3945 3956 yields 2.1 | 9.73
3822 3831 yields 4.0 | 5.54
